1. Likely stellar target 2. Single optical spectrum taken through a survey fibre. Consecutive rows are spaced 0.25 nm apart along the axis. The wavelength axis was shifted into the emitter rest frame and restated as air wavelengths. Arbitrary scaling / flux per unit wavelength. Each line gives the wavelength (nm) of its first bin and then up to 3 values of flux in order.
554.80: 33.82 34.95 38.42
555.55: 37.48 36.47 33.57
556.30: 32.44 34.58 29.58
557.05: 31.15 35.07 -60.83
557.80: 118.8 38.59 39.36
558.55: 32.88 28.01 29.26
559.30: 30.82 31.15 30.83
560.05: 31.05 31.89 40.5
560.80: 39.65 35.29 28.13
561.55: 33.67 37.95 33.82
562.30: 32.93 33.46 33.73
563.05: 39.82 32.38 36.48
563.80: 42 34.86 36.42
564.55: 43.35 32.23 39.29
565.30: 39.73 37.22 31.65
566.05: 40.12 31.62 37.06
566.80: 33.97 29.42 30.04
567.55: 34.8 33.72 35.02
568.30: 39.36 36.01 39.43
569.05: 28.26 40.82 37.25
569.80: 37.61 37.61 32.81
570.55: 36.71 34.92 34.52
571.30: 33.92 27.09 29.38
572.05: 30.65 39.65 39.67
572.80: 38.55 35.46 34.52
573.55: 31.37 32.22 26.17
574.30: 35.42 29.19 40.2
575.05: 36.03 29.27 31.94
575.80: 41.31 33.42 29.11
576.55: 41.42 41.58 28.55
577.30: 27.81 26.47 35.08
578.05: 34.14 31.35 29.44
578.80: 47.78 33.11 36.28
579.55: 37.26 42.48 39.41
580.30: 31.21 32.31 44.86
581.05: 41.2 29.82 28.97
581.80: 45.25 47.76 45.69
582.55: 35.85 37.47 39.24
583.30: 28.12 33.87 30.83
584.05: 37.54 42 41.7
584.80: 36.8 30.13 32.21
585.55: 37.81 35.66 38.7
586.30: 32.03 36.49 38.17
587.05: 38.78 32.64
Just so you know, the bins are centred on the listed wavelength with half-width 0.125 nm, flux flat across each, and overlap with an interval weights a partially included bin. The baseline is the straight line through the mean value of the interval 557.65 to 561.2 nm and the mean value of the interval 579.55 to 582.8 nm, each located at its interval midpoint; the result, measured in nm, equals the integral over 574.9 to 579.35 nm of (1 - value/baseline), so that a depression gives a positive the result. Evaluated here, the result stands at 0.53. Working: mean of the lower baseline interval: 39.1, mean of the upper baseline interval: 38.6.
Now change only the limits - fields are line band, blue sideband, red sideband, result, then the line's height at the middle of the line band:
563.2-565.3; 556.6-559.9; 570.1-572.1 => -0.32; 32.3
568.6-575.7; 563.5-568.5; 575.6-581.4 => 0.26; 35.7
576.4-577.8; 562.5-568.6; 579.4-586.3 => 0.13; 36.7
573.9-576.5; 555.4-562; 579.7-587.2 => 0.17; 35.8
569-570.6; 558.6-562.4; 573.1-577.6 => -0.15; 33.2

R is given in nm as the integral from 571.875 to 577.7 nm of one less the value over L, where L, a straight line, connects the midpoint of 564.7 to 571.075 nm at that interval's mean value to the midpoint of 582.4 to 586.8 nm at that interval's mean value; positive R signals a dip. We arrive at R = 0.28 nm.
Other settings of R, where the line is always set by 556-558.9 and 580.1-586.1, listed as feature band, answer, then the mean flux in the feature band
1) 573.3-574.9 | 0.13 nm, 32.5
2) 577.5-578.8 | 0.11 nm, 33.2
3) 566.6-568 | 0.06 nm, 32.8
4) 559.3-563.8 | -0.13 nm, 34.4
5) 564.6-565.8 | -0.10 nm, 36.9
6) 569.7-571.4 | -0.03 nm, 35.4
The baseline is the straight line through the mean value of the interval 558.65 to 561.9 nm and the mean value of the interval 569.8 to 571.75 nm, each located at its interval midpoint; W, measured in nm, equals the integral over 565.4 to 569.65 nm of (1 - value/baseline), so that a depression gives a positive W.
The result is -0.18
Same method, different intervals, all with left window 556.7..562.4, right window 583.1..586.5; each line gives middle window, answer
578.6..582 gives -0.28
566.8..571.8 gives -0.09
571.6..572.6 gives 0.01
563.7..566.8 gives -0.32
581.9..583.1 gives -0.22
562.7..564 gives -0.13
